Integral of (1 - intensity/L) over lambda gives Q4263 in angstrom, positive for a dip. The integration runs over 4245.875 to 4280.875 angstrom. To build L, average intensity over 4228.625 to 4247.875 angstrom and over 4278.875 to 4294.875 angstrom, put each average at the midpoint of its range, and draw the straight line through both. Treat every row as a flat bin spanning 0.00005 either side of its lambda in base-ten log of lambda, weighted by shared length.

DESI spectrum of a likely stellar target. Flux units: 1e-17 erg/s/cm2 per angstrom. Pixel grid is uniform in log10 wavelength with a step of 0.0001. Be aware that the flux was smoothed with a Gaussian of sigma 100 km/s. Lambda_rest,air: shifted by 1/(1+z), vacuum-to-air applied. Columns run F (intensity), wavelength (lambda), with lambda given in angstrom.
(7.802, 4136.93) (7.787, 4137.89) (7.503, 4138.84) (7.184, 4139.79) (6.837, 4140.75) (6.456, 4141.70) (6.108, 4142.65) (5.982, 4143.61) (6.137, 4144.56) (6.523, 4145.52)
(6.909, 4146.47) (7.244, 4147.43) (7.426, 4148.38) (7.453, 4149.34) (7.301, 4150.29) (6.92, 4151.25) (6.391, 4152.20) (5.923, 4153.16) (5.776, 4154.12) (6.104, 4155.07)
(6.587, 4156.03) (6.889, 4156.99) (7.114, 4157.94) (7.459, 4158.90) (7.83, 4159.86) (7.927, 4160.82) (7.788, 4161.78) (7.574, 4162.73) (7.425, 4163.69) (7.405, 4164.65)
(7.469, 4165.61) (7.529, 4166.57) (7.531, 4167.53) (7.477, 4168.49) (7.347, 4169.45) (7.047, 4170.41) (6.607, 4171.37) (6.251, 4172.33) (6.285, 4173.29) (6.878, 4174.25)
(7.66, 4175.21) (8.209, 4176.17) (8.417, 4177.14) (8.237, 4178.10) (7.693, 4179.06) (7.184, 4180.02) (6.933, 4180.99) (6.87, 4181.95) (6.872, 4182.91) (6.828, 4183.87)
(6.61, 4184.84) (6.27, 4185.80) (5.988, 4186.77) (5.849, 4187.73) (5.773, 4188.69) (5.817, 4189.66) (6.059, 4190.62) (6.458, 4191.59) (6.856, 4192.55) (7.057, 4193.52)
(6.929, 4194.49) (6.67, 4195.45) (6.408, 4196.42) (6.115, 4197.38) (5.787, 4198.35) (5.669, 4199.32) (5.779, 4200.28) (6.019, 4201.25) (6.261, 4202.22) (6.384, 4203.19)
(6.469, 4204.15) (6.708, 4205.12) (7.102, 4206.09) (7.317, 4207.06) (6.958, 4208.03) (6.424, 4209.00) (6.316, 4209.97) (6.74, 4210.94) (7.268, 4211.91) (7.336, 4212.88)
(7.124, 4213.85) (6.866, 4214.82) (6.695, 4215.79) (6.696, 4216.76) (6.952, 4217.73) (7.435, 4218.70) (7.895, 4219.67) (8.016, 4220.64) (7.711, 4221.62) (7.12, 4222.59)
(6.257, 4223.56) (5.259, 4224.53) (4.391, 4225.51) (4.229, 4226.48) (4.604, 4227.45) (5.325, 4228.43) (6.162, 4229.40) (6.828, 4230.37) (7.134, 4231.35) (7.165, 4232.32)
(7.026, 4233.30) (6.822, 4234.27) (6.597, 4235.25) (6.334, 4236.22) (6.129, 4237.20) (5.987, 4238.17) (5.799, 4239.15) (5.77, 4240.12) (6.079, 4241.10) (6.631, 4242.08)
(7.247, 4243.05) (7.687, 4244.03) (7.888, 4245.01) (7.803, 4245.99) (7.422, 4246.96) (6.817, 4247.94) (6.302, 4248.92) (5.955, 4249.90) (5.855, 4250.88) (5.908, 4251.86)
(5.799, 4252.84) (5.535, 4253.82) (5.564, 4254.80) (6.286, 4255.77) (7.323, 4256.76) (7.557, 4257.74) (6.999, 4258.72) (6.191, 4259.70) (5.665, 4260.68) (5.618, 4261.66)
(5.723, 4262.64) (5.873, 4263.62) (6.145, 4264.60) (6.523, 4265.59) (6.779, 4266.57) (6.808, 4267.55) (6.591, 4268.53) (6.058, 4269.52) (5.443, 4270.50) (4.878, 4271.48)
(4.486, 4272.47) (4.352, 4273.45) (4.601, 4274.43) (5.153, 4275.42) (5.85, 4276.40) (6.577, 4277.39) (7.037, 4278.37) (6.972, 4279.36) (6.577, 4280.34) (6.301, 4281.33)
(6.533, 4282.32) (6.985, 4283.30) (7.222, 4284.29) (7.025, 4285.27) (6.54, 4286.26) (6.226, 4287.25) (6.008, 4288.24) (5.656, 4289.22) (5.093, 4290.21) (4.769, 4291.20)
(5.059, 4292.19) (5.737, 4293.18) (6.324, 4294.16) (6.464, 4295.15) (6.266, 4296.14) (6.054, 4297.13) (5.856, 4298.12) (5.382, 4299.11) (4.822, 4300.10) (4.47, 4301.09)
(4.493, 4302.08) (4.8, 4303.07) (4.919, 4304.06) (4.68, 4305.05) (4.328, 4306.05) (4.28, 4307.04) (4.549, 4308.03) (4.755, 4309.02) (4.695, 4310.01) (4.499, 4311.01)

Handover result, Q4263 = 1.8 angstrom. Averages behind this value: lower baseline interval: 6.75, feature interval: 6.12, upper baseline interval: 6.19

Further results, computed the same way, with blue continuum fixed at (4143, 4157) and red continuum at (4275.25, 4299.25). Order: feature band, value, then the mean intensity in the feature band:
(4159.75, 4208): -2.6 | 6.86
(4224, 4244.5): 0.6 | 6.15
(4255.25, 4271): -0.2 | 6.35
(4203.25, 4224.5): -1.8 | 6.97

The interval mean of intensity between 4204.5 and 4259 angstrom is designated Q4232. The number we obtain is 6.59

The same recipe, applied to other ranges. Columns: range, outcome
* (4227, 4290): 6.29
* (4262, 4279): 5.82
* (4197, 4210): 6.38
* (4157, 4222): 6.93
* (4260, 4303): 5.87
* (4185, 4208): 6.35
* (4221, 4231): 5.83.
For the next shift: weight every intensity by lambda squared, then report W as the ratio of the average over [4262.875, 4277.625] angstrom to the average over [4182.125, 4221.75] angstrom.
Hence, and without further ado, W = 0.89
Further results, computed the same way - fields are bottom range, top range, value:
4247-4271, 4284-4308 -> 0.89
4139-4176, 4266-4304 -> 0.89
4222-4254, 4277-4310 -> 0.93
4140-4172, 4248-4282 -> 0.91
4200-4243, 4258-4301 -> 0.94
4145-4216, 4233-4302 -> 0.94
